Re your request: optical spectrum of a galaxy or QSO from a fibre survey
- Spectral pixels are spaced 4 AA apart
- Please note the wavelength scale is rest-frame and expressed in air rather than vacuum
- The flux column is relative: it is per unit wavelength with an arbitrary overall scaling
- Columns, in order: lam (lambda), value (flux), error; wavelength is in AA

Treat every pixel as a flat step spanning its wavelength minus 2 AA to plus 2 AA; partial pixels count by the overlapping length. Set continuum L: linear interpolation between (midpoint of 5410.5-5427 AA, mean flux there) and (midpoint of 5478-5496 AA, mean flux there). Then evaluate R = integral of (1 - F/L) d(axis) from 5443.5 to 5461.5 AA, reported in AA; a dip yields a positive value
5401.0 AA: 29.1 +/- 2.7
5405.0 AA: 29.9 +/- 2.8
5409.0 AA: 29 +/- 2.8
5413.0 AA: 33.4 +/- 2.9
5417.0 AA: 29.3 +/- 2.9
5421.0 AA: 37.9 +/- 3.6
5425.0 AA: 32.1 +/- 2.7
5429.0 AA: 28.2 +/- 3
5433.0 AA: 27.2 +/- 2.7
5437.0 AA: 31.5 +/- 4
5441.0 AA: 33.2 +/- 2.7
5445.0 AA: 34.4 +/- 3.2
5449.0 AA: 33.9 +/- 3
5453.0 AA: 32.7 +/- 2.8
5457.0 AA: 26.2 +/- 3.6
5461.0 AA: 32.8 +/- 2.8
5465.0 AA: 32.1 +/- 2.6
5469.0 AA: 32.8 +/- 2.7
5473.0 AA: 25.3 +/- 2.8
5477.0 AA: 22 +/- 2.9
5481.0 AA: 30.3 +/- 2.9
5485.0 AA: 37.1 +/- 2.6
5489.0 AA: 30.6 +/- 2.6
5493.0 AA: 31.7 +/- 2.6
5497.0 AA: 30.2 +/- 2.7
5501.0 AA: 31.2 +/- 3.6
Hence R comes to 0.3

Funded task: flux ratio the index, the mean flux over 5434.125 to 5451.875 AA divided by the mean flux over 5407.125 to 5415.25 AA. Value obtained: 1.06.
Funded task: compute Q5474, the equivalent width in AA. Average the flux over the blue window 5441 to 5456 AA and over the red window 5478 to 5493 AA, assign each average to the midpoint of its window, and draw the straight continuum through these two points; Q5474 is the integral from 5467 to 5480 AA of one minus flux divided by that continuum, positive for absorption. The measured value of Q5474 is 2.1 AA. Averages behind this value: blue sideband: 33.1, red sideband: 31.8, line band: 27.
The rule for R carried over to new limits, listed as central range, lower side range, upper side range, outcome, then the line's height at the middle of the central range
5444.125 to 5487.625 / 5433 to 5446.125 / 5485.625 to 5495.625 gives 1.6 AA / 32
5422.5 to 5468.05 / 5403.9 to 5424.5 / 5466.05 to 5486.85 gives -0.9 AA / 30.8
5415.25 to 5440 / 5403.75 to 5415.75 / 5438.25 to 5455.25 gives 0.6 AA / 32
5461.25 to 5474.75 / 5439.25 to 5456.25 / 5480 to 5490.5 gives 1.0 AA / 33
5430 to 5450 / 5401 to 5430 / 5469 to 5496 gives -0.6 AA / 30.8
